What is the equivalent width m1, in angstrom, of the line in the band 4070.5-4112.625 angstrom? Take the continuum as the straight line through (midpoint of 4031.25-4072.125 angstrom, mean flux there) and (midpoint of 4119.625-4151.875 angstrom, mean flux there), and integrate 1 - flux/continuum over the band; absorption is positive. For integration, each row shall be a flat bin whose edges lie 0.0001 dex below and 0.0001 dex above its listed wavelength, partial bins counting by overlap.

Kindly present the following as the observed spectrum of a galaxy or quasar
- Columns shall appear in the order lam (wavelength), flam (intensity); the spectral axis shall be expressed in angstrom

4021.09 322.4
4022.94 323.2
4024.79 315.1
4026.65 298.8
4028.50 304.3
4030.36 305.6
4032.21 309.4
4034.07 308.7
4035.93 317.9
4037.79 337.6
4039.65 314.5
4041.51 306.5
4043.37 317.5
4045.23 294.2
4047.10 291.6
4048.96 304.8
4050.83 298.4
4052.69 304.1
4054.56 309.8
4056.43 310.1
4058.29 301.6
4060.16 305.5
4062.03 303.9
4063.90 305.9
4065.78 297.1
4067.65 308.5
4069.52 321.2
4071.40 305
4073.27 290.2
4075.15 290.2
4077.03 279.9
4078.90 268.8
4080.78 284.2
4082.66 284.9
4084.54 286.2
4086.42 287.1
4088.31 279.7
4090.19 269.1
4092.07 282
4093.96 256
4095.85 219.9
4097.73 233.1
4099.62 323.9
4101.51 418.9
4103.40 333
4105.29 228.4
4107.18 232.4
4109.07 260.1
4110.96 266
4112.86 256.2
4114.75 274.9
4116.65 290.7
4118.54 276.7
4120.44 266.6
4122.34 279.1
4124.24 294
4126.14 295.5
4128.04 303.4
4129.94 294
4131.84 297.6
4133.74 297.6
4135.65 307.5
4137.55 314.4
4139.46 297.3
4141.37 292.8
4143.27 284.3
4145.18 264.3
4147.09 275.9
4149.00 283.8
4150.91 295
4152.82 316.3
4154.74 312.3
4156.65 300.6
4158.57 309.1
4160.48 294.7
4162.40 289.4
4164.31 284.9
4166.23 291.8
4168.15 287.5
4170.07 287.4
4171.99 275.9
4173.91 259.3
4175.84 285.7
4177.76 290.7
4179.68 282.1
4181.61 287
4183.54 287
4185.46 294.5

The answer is 2.7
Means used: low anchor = 308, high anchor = 291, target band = 280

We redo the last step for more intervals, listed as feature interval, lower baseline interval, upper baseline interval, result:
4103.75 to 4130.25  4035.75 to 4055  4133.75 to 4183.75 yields 2.1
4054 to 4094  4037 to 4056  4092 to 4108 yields 0.2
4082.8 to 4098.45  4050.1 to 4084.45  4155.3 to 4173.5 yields 1.6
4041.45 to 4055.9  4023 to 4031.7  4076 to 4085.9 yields -0.3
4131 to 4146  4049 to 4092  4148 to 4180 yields -0.1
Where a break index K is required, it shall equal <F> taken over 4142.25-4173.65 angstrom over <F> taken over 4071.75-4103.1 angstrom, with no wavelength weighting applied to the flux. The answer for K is 1.01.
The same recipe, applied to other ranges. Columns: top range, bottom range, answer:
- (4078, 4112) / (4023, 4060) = 0.90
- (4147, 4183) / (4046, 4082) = 0.97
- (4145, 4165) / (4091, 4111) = 1.06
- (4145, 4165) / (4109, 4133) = 1.04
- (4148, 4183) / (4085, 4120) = 1.05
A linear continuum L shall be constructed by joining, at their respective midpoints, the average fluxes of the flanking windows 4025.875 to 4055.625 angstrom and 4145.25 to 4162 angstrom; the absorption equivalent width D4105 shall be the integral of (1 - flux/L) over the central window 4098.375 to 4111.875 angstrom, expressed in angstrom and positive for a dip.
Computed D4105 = 0.4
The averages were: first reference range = 308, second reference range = 296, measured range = 293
